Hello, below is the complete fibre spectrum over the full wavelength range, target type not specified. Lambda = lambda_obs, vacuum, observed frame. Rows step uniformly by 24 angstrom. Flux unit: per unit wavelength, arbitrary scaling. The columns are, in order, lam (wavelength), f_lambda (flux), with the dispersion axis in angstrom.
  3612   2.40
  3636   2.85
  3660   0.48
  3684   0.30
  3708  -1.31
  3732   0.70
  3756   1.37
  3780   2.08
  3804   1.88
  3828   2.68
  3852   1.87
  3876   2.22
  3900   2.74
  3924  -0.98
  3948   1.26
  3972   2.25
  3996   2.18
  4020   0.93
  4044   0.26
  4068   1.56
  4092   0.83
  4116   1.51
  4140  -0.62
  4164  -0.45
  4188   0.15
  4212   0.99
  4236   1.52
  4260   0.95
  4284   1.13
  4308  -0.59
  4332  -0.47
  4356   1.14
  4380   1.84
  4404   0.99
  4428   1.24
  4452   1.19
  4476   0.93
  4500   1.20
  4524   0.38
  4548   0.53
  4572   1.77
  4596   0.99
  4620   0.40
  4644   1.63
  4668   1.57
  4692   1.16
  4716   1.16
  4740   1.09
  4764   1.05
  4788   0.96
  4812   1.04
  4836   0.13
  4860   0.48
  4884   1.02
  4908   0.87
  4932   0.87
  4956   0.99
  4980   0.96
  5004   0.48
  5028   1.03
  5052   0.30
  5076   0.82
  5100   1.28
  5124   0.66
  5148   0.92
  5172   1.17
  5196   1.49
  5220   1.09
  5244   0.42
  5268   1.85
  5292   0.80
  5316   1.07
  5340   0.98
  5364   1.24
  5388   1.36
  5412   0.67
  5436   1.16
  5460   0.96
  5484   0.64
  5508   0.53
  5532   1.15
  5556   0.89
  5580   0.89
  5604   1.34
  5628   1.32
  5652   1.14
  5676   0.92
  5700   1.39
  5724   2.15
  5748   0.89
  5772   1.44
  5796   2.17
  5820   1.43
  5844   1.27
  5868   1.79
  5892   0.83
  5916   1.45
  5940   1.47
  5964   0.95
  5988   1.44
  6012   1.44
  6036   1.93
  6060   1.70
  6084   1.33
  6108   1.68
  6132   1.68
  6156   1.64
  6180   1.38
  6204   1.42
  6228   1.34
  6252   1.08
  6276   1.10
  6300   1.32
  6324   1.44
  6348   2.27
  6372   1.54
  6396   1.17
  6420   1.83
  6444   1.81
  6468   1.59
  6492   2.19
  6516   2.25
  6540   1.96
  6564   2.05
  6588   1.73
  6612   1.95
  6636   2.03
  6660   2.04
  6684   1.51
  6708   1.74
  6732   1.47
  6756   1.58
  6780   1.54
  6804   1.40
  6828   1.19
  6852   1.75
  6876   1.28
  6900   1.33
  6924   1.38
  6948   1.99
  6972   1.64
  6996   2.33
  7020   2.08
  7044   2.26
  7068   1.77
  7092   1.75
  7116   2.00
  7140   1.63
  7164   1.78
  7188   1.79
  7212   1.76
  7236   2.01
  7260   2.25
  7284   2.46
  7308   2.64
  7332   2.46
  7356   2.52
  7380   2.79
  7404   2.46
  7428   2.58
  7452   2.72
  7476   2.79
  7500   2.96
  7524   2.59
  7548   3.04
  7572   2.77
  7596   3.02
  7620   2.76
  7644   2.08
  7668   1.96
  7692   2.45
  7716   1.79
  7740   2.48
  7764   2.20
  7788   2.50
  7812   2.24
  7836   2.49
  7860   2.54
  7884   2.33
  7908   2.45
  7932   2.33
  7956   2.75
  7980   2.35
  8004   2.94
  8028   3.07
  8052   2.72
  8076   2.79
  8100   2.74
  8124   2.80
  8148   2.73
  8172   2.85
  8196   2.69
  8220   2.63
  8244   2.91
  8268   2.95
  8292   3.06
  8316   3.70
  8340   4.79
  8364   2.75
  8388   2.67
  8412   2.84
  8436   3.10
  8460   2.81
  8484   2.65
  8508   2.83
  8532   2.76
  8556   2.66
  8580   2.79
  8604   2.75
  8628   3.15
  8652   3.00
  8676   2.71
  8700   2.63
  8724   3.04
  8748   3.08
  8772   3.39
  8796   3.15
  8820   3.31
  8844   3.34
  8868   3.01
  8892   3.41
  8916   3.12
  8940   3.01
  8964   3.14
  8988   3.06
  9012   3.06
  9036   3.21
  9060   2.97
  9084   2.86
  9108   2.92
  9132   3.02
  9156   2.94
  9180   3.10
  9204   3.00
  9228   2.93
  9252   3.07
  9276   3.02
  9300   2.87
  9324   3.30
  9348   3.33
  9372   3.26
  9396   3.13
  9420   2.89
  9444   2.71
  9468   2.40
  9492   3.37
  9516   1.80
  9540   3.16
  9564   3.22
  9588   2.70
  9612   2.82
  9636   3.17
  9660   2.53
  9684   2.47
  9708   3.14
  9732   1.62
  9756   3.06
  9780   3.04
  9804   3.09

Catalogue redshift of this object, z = 0.66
